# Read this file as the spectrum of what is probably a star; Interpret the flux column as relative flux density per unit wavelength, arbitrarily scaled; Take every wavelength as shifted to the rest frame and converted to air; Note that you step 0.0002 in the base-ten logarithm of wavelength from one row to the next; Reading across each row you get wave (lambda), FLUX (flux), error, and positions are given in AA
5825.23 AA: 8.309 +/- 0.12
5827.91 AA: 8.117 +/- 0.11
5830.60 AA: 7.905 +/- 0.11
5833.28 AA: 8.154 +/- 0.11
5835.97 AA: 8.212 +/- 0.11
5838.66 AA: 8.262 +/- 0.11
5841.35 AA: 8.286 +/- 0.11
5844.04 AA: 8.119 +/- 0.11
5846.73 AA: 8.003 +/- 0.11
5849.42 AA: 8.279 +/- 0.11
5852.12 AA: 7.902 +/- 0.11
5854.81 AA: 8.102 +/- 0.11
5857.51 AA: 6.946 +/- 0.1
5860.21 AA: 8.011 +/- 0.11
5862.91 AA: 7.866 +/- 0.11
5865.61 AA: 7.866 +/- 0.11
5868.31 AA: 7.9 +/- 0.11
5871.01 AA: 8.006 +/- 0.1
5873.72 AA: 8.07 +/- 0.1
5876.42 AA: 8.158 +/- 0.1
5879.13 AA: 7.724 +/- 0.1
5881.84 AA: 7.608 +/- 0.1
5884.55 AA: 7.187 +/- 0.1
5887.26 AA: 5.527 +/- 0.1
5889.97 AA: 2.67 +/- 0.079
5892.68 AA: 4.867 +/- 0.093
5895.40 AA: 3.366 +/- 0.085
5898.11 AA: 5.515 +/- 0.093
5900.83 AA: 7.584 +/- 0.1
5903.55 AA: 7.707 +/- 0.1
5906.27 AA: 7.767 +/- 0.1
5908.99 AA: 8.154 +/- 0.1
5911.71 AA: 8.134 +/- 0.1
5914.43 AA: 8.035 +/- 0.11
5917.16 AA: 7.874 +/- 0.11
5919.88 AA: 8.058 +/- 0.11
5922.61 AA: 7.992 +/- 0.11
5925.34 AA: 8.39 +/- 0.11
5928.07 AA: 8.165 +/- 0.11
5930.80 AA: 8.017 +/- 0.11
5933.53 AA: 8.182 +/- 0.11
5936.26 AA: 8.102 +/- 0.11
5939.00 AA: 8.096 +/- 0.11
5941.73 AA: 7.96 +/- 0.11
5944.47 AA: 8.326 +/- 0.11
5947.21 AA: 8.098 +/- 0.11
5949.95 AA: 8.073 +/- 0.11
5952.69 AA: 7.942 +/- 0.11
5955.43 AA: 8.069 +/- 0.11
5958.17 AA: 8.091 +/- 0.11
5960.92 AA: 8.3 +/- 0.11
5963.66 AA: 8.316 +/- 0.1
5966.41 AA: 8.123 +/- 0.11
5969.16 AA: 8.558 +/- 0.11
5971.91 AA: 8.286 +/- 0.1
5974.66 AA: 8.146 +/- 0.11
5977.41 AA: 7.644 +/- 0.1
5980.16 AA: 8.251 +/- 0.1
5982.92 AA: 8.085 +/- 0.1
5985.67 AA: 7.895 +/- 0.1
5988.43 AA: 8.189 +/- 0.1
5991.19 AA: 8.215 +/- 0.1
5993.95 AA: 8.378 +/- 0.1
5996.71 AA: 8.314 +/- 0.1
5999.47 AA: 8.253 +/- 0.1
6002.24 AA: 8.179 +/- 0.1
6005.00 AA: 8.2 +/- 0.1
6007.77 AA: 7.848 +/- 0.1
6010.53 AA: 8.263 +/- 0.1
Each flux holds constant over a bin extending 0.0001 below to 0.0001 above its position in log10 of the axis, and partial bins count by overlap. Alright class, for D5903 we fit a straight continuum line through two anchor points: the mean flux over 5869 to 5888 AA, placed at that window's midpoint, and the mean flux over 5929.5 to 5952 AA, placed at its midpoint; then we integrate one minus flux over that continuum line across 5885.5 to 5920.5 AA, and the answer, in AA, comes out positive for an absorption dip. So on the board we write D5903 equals 5.6 AA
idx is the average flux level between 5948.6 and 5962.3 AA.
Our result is 8.1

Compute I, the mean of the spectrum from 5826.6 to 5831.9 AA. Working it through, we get 8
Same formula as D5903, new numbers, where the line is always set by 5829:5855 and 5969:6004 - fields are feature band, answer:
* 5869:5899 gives 6.8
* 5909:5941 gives 0.2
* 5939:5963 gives 0.1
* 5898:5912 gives 0.9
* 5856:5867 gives 0.6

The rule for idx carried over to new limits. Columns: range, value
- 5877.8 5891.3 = 6.15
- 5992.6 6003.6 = 8.28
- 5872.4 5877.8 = 8.12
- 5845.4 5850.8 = 8.14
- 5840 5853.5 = 8.12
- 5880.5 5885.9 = 7.4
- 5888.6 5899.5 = 4.12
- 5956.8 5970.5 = 8.28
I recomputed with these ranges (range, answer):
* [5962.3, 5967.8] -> 8.21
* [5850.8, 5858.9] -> 7.65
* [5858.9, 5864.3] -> 7.94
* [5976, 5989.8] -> 8.01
